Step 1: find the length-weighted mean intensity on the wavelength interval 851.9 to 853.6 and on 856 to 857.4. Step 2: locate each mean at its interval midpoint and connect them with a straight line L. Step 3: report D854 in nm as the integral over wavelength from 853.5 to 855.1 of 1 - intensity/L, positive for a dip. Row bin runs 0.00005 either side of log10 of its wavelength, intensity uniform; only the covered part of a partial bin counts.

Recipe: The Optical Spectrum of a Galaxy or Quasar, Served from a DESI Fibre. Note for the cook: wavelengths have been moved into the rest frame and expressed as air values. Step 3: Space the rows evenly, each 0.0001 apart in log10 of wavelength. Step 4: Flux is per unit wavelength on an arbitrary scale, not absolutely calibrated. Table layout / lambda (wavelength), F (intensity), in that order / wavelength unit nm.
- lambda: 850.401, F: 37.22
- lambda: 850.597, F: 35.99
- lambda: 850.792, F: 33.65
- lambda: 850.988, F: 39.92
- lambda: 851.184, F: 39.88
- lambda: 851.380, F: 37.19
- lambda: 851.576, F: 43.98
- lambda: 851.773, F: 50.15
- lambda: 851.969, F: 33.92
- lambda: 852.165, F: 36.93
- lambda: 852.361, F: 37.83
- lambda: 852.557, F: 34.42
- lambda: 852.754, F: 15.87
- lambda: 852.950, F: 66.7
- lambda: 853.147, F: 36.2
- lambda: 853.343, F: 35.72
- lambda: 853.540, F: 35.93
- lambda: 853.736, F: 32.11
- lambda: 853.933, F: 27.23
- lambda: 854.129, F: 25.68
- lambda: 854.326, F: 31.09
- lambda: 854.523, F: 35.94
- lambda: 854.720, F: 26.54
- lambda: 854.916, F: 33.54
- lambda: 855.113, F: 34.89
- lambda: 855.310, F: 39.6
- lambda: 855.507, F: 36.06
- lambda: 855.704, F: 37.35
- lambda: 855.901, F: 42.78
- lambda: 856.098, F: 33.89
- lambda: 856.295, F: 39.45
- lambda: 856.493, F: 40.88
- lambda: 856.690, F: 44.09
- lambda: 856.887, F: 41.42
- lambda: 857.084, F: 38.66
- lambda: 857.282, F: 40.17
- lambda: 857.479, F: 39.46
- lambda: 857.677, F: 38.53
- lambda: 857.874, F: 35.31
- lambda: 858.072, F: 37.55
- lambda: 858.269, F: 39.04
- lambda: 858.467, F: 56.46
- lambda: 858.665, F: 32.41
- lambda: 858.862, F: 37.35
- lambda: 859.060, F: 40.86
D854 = 0.30 nm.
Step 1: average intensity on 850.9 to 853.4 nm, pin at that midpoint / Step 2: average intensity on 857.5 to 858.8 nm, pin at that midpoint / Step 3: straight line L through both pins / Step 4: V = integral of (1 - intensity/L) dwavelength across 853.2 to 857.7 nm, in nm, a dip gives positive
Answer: 0.39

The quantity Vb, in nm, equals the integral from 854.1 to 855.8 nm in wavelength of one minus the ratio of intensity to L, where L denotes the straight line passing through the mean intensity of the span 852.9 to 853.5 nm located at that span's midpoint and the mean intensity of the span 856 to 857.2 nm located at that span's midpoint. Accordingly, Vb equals 0.319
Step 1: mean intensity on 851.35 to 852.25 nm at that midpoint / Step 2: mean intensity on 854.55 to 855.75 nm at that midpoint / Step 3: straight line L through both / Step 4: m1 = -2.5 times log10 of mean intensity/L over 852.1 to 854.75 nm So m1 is 0.11 mag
